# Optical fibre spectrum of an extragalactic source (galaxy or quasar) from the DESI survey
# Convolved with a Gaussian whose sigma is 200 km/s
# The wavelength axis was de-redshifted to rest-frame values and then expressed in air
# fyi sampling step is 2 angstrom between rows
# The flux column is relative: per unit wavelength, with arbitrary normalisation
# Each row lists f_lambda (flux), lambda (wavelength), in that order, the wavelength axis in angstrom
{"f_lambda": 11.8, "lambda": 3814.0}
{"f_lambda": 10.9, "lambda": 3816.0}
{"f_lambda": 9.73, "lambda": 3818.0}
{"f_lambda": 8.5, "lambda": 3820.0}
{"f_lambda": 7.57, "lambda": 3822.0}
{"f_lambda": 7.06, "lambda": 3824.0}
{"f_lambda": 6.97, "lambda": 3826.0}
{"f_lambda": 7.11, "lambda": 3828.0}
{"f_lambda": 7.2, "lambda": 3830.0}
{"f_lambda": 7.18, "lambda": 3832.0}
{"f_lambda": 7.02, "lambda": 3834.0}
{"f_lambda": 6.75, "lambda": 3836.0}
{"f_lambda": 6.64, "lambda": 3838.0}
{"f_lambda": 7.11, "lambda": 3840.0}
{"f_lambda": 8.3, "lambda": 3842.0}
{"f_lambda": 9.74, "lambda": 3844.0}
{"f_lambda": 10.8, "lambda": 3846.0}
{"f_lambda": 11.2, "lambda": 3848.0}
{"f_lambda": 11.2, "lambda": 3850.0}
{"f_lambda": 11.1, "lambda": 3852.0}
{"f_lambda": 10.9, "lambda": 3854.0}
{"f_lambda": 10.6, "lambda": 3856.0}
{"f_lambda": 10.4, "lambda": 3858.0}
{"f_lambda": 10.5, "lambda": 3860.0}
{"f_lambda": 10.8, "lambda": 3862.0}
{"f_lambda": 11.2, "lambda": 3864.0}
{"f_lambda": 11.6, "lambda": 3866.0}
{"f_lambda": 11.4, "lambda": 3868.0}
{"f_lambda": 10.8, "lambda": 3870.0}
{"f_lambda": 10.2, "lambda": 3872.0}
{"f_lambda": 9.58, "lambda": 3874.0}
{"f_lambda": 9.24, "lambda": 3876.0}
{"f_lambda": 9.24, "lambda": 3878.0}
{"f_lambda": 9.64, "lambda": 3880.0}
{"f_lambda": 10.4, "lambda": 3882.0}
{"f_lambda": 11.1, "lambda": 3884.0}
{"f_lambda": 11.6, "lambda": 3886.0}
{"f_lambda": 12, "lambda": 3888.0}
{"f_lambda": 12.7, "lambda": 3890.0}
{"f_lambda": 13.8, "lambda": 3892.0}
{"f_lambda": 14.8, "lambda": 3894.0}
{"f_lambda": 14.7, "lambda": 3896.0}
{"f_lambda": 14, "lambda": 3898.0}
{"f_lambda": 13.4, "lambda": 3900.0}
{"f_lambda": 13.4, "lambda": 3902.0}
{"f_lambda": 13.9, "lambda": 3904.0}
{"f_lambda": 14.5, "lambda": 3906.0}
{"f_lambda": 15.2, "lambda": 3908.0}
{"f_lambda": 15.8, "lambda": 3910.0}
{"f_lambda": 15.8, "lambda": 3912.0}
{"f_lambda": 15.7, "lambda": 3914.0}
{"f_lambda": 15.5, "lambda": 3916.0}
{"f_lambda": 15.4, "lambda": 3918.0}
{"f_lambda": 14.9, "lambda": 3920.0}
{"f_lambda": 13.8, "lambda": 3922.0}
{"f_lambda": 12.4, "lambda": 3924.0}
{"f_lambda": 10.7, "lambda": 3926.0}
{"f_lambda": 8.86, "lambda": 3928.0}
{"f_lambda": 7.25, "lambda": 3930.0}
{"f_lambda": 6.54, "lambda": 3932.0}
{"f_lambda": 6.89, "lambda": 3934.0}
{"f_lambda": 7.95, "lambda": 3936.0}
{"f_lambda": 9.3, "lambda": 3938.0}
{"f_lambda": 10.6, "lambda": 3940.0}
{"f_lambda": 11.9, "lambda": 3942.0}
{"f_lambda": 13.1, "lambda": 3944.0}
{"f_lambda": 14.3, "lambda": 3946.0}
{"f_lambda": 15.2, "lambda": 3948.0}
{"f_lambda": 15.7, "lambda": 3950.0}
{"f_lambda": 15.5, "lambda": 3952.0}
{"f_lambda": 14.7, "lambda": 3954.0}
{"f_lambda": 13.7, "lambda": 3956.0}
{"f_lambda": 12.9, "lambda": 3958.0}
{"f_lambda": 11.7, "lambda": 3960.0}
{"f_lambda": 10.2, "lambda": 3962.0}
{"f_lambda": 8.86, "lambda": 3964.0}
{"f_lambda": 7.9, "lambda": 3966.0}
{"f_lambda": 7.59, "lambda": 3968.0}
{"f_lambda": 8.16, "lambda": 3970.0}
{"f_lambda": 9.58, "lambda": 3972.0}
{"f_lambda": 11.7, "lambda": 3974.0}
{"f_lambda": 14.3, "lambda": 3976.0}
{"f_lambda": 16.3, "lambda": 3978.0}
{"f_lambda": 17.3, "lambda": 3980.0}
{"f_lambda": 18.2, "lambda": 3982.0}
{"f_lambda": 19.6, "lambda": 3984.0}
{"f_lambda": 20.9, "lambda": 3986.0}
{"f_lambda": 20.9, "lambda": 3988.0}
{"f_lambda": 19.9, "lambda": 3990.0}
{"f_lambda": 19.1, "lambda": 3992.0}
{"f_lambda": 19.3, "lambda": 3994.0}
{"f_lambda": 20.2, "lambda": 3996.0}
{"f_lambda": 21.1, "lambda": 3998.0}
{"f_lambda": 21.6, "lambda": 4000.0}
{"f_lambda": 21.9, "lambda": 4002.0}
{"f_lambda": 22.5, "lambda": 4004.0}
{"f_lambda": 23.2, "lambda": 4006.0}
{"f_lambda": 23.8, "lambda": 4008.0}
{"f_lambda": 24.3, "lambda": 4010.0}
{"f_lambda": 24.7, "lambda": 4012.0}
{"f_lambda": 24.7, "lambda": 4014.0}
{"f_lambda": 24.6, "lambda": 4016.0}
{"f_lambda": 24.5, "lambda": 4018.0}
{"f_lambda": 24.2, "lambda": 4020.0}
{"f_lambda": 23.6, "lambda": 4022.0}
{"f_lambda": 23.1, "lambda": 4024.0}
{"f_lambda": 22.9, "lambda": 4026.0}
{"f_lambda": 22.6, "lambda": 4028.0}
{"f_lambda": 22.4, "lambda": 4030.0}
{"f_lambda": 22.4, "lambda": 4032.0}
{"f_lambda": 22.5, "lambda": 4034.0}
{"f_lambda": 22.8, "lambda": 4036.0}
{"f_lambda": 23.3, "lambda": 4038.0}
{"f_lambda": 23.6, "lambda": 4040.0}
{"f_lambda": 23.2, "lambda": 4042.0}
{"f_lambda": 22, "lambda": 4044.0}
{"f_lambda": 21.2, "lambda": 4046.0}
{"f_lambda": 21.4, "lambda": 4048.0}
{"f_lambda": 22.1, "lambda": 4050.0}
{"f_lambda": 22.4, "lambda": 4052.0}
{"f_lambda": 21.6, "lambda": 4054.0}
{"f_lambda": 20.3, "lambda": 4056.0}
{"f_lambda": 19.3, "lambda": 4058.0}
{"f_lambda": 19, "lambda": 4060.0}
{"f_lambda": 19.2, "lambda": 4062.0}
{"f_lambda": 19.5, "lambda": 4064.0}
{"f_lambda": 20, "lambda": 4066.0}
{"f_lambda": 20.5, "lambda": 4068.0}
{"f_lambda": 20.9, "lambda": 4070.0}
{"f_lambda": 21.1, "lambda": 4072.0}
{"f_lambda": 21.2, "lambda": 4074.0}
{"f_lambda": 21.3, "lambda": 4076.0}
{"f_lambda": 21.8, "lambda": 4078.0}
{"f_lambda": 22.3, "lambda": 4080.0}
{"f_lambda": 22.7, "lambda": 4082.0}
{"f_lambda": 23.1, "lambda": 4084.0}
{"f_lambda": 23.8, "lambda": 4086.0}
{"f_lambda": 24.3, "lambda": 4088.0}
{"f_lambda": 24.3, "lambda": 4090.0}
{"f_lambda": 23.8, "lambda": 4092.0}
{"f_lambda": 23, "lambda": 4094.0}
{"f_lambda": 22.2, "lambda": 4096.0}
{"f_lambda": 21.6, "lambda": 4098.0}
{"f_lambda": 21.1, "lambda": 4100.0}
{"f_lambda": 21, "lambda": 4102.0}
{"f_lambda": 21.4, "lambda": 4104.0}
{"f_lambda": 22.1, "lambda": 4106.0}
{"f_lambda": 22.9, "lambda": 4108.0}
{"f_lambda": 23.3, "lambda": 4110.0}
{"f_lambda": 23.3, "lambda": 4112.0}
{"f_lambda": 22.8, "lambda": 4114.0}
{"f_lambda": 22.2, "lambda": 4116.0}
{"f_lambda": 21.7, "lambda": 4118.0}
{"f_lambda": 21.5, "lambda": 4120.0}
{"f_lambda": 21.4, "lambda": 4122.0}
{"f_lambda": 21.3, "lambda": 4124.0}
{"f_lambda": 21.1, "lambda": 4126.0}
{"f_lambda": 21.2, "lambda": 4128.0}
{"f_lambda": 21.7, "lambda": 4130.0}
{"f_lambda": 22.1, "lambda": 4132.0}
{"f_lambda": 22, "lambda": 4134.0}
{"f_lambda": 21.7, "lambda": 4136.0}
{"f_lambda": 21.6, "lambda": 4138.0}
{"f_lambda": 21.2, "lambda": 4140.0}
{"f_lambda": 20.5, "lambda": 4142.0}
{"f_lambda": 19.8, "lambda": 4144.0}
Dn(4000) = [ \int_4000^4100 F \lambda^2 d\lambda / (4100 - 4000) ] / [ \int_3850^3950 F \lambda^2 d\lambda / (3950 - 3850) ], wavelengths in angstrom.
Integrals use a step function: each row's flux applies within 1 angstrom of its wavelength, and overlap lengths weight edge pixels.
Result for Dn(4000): 2.0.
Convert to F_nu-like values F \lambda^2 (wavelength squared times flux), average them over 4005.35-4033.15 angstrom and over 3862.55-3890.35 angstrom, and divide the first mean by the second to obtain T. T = 2.37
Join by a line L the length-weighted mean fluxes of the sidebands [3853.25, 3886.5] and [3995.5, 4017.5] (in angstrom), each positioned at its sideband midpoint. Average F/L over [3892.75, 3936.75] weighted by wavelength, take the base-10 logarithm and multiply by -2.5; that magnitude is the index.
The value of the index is 0.12 mag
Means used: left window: 10.5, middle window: 12.8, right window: 23.1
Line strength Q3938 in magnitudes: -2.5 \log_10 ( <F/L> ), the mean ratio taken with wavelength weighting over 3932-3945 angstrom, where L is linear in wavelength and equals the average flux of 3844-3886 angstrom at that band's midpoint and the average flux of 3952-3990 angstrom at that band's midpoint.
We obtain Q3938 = 0.31 mag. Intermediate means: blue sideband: 10.6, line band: 9.69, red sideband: 13.8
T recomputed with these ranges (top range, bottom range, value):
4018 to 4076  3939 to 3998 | 1.55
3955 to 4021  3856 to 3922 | 1.49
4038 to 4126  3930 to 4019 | 1.44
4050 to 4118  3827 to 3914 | 2.18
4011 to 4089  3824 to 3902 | 2.36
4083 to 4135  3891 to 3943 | 1.95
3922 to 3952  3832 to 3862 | 1.23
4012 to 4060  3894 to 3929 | 1.72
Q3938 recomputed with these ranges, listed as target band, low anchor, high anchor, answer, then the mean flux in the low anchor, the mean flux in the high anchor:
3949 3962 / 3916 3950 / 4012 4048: 0.03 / 11.5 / 23.1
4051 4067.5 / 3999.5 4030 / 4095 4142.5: 0.13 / 23.5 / 21.8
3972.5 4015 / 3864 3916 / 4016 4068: -0.06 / 12.6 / 22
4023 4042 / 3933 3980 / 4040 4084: -0.23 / 11.8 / 21.2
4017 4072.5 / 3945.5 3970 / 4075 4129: -0.20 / 12.1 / 22.3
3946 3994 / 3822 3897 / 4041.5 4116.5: 0.11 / 10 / 21.8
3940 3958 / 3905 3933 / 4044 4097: 0.06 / 13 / 21.6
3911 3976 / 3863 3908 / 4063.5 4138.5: 0.24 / 12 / 22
